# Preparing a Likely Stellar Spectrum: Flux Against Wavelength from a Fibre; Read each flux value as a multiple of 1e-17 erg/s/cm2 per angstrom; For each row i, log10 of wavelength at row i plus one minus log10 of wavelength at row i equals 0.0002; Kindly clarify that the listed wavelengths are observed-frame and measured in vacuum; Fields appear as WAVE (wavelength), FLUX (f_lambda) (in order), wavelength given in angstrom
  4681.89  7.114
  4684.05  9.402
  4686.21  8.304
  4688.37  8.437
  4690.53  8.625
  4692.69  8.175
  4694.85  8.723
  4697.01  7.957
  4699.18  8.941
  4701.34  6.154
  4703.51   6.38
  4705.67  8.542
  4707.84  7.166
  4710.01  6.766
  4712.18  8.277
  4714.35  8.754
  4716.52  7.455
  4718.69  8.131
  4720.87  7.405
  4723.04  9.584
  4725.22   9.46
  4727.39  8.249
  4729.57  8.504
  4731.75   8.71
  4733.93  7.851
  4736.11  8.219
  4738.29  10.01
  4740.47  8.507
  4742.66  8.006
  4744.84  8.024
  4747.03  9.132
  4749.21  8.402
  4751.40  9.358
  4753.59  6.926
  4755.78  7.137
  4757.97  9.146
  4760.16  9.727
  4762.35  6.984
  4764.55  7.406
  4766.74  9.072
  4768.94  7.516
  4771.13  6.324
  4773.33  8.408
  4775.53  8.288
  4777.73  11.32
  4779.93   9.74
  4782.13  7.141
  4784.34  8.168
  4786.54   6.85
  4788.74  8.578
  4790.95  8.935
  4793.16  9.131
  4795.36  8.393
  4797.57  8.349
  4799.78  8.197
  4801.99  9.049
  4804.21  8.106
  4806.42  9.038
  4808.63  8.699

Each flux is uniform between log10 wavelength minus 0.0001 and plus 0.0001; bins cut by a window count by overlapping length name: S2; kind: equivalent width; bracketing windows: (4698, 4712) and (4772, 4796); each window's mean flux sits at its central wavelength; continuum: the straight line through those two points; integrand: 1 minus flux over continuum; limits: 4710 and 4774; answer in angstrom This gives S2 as -2.61 angstrom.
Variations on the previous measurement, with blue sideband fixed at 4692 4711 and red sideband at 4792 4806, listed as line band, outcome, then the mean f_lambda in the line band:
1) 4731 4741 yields -0.9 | 8.67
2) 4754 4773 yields 0.8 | 7.9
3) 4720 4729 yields -1.0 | 8.7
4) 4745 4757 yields -0.1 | 8.19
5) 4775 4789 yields -0.3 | 8.6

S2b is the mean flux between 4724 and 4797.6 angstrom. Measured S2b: 8.41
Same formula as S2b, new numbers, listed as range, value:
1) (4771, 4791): 8.44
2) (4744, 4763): 8.35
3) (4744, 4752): 8.71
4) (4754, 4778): 8.16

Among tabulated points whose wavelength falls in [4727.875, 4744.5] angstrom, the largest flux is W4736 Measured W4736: 10.01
